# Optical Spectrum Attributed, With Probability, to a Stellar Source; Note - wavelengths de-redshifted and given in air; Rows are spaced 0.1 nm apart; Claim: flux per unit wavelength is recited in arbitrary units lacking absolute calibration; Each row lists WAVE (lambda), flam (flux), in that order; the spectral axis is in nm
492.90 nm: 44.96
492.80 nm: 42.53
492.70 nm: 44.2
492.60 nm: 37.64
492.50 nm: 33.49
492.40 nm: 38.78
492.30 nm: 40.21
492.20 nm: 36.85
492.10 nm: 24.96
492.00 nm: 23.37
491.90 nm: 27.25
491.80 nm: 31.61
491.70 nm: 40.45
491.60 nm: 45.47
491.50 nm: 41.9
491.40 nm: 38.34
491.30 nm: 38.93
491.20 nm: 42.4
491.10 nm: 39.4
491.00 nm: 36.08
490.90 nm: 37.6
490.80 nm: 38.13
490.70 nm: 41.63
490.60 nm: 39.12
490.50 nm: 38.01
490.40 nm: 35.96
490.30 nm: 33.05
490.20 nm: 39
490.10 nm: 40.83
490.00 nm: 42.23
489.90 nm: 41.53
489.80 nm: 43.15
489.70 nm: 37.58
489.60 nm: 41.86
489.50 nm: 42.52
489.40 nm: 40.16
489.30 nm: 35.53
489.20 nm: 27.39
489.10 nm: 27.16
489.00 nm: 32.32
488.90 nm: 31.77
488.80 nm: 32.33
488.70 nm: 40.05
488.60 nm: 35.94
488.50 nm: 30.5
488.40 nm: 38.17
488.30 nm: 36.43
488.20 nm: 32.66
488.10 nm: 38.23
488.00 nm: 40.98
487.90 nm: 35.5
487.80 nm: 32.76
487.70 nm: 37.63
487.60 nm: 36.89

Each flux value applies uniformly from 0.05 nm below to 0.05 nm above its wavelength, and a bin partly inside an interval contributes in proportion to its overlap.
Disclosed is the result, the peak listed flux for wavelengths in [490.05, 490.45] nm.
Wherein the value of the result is 40.83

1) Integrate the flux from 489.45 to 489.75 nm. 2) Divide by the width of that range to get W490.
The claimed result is 40.7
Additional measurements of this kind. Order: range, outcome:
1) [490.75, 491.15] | 37.8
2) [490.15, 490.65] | 37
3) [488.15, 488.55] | 34.4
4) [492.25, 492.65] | 37.5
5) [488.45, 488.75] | 35.5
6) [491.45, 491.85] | 39.9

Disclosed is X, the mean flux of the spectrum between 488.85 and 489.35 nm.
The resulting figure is 30.8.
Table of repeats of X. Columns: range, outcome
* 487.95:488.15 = 39.6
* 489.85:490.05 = 41.9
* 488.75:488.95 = 32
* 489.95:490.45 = 38.2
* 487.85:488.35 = 36.8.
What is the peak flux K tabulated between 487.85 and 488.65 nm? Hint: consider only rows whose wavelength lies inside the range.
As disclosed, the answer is 40.98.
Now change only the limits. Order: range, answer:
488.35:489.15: 40.05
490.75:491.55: 42.4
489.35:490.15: 43.15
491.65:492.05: 40.45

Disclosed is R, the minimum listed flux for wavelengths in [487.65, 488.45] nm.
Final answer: 32.66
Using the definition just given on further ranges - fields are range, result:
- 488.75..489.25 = 27.16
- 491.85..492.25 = 23.37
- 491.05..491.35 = 38.93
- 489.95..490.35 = 33.05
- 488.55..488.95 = 31.77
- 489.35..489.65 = 40.16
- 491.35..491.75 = 38.34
